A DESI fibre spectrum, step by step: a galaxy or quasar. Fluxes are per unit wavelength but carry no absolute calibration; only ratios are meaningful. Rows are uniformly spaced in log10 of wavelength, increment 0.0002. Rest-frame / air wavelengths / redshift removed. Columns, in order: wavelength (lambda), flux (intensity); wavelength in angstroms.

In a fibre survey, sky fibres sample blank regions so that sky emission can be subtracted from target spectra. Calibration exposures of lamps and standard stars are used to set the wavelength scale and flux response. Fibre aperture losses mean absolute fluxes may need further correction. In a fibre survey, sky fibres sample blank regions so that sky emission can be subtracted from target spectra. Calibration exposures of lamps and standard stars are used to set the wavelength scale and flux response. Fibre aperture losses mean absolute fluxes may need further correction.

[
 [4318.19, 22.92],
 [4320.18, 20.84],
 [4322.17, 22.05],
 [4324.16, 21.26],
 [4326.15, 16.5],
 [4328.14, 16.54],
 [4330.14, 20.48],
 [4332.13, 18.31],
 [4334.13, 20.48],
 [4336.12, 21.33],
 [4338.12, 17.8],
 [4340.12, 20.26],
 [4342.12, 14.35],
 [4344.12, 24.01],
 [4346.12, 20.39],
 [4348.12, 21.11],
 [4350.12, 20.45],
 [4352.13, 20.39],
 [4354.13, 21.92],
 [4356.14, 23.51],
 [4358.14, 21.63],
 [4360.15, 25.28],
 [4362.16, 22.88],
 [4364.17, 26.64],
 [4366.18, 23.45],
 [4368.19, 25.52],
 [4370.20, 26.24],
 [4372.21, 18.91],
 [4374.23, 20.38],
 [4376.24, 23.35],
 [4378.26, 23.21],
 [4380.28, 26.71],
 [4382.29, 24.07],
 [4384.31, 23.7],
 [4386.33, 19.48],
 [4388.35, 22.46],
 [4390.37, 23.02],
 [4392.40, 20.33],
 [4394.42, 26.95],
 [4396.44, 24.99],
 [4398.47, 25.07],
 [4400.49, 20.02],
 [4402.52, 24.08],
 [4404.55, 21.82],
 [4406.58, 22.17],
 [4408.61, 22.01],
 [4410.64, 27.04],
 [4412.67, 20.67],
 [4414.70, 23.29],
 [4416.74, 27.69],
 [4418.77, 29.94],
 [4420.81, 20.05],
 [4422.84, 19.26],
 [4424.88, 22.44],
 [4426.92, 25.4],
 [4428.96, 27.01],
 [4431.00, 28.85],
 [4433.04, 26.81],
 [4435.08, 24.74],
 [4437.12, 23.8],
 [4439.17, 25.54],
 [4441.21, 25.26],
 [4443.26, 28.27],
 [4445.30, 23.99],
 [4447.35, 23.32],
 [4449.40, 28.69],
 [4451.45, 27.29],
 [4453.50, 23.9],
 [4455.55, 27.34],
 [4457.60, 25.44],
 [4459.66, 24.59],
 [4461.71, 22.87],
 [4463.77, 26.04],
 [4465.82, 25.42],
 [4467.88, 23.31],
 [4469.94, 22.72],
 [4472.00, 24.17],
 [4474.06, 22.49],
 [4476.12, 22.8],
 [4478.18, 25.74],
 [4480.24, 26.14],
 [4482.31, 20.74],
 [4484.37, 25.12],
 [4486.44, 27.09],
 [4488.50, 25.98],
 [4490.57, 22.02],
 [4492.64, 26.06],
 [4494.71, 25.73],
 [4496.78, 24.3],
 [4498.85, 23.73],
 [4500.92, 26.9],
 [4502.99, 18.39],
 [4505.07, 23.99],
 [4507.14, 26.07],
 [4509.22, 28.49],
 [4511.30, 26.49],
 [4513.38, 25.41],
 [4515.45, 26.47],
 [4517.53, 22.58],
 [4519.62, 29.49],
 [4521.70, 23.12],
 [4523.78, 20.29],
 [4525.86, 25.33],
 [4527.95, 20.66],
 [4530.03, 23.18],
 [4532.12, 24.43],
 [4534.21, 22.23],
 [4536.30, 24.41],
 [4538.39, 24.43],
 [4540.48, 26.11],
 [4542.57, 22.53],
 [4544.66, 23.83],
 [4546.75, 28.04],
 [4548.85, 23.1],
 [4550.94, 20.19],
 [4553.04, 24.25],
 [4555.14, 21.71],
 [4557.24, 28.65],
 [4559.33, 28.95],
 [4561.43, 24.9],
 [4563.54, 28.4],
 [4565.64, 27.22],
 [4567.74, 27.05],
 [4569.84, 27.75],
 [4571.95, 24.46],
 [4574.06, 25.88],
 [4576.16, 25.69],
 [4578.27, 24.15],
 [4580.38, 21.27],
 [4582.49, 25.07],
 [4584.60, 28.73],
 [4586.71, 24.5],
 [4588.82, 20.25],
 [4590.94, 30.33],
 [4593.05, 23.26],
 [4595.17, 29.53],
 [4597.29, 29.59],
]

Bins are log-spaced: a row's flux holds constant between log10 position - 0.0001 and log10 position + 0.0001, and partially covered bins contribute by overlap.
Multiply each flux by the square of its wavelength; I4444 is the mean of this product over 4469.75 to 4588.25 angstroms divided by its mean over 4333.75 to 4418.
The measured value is 1.2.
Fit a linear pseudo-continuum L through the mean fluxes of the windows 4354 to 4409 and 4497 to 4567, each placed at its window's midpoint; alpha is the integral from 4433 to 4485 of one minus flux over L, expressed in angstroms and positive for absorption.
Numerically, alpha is -1.85 angstroms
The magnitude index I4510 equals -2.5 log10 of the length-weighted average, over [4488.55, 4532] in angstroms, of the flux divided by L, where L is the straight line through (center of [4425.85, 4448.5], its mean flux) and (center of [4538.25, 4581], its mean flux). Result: 0.04 mag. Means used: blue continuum 25.7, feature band 24.5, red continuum 25.2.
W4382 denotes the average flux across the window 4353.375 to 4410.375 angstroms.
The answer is 23.3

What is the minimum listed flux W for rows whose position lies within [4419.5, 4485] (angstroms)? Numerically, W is 19.26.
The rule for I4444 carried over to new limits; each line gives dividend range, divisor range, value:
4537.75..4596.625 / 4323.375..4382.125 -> 1.30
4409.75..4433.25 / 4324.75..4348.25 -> 1.34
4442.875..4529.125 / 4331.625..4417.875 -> 1.15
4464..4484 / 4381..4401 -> 1.07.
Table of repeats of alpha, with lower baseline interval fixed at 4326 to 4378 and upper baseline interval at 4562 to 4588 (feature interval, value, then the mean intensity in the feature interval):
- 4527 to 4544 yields 1.0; 23.5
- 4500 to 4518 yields -0.4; 25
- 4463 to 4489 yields -0.6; 24.4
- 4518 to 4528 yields 0.3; 24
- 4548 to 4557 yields 0.9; 22.9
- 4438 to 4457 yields -2.2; 25.9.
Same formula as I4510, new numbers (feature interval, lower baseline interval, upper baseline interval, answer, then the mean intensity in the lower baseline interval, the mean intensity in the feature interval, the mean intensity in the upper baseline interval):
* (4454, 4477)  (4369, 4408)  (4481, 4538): -0.018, 23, 24.3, 24.4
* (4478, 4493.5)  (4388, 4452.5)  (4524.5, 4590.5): -0.008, 24.5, 24.8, 24.8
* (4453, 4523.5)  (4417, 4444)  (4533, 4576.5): 0.023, 25.2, 24.7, 25.2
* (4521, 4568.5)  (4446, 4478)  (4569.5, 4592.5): 0.024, 24.7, 24.5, 25.2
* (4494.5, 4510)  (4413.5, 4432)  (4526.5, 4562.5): -0.007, 24.8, 24.6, 24.2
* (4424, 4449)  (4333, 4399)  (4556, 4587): -0.081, 22.4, 25.6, 26.2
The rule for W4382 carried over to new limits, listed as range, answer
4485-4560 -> 24.6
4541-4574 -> 25.4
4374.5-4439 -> 23.9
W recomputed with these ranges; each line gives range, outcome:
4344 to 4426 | 18.91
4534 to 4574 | 20.19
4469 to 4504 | 18.39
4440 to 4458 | 23.32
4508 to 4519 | 22.58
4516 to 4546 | 20.29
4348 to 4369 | 20.39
